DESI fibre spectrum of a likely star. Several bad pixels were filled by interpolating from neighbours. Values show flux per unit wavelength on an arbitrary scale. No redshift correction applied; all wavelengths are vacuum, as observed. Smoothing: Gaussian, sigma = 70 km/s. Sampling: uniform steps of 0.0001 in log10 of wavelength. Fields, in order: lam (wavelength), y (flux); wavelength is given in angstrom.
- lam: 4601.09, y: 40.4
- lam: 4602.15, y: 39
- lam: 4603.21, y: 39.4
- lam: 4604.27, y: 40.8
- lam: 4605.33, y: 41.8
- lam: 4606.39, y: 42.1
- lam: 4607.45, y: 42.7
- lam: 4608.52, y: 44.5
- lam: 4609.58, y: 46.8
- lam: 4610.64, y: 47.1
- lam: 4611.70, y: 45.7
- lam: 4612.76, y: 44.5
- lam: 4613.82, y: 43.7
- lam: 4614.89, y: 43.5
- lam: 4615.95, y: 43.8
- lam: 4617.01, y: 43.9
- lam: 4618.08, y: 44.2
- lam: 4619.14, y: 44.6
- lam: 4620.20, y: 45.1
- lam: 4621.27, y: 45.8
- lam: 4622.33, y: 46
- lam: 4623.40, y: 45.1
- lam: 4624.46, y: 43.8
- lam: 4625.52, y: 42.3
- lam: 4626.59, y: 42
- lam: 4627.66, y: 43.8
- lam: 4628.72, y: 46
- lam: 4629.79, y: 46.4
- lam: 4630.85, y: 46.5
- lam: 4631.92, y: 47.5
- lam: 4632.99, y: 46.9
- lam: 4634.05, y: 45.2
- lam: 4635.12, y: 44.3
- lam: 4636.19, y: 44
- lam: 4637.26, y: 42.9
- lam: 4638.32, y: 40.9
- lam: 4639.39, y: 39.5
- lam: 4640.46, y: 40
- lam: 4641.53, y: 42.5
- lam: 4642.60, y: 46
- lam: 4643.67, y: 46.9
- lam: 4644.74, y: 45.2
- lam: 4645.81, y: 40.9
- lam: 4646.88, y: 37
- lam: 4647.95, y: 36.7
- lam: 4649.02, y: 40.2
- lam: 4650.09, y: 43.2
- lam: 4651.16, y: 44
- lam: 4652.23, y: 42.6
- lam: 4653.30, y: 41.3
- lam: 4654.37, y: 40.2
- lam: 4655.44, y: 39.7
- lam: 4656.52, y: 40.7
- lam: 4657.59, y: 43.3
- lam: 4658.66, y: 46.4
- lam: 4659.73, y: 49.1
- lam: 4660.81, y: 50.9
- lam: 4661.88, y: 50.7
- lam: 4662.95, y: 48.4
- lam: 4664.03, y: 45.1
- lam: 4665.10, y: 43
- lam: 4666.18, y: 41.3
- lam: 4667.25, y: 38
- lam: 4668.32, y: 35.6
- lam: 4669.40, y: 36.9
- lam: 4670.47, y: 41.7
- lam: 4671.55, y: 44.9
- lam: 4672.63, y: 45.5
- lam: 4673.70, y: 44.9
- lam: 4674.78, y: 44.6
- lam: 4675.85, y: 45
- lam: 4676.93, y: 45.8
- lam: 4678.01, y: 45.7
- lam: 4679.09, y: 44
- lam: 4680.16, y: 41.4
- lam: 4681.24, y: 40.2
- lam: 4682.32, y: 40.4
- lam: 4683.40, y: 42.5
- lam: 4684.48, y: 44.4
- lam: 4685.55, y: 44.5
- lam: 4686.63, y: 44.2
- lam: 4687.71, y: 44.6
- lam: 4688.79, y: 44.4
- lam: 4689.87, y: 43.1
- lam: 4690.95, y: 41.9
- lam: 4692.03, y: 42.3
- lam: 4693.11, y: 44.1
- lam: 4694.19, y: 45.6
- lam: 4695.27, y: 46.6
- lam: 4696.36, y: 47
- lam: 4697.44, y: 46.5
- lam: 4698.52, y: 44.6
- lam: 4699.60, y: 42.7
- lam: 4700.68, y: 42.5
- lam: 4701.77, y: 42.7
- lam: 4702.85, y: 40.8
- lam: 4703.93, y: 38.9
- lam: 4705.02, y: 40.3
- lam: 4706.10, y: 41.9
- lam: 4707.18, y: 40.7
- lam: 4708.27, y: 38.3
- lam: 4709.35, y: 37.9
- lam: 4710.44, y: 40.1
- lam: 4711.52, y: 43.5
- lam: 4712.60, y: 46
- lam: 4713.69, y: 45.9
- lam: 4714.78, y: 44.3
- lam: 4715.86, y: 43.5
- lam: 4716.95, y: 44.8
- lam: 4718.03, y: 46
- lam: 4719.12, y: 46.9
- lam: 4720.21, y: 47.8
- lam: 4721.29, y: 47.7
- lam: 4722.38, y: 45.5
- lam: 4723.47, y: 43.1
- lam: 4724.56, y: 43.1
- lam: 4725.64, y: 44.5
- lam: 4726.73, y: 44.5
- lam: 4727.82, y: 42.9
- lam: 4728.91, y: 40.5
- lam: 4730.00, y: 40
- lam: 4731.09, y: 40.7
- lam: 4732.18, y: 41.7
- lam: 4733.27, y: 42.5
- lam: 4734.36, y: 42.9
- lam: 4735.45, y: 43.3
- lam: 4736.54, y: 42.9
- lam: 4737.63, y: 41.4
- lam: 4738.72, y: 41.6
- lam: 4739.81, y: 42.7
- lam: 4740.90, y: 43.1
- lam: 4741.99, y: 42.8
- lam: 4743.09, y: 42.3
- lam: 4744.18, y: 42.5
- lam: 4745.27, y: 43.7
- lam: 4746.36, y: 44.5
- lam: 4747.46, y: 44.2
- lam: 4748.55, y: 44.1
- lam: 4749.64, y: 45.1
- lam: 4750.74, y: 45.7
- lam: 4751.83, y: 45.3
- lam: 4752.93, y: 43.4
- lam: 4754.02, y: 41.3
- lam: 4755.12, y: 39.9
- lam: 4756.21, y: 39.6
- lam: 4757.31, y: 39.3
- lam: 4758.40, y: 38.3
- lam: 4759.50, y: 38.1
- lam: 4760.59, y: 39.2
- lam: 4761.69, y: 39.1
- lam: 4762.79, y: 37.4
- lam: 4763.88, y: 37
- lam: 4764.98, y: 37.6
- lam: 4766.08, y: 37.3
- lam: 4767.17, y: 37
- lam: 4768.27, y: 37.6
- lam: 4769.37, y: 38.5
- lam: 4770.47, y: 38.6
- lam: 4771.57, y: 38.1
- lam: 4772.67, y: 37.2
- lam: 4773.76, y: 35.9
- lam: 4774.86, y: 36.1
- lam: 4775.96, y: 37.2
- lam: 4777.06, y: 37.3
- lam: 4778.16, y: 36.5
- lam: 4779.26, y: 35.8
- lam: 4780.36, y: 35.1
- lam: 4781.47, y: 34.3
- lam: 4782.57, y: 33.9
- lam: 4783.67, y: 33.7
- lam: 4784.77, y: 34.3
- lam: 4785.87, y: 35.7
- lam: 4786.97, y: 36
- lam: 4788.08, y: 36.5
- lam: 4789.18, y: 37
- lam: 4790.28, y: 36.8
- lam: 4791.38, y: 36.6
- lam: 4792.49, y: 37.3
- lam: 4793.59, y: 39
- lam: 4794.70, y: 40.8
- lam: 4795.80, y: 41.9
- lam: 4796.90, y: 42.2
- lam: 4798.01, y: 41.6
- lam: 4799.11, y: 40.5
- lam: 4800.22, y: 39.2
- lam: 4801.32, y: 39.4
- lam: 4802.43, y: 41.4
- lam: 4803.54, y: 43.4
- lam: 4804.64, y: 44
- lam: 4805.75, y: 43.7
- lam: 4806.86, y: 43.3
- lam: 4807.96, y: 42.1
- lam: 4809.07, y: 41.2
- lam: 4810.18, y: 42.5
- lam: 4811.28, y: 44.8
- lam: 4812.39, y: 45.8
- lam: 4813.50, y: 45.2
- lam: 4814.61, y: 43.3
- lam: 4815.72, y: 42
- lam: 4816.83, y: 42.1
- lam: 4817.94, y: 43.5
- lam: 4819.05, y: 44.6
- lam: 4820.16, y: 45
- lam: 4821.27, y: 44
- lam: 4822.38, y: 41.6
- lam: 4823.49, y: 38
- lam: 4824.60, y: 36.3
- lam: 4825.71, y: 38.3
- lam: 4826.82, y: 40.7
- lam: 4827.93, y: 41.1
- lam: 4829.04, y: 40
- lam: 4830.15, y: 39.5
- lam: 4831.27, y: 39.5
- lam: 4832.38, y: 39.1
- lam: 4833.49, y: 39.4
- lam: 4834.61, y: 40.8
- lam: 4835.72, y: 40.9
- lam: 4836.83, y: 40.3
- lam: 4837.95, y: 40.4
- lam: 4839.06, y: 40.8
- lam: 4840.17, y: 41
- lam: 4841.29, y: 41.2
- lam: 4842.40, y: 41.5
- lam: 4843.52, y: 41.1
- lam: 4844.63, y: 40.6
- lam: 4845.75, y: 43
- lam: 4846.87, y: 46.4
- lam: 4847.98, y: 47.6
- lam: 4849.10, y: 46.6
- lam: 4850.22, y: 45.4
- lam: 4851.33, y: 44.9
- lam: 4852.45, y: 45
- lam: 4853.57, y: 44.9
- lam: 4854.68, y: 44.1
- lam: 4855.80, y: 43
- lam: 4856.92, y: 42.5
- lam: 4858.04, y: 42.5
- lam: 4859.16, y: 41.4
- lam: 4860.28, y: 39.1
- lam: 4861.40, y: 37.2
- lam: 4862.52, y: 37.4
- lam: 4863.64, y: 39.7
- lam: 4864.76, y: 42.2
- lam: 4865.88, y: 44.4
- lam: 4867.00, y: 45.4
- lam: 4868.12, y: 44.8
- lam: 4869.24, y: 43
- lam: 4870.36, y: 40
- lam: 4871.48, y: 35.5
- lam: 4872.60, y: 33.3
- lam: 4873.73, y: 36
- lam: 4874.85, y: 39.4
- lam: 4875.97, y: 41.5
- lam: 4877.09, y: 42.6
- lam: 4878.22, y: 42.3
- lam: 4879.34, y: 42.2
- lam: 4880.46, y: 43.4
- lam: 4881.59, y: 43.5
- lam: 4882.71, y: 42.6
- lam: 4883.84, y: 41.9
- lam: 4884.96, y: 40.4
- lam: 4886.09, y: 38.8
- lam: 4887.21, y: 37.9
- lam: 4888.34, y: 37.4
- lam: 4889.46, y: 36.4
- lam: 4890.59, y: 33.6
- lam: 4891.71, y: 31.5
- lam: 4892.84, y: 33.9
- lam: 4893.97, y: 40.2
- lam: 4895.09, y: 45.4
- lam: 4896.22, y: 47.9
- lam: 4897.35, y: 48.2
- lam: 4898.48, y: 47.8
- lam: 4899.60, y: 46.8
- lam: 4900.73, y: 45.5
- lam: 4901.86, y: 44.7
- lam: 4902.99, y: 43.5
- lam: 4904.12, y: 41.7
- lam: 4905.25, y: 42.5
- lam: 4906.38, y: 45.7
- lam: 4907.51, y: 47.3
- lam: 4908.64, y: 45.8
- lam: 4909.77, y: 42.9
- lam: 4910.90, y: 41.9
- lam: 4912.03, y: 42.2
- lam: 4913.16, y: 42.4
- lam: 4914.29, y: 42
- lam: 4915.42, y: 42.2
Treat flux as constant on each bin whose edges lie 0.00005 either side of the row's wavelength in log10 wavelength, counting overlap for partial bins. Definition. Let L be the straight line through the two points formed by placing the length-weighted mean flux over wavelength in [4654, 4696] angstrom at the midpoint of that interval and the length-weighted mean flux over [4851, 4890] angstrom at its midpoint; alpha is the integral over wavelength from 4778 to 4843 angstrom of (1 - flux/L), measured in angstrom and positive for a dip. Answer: 2.6 angstrom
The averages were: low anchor 43.7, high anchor 41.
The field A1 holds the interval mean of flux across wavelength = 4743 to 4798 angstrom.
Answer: 38.8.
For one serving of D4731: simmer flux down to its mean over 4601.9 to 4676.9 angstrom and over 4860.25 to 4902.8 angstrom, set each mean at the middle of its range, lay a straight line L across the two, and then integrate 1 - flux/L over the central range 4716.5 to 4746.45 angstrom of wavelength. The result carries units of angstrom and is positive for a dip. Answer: -0.6 angstrom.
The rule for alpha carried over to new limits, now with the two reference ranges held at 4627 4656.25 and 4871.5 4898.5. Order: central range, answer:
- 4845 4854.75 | -1.15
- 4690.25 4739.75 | -1.28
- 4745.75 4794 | 3.58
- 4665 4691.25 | -0.15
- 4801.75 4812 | -0.48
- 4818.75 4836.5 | 0.12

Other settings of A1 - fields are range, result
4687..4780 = 41.8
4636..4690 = 43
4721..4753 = 43.2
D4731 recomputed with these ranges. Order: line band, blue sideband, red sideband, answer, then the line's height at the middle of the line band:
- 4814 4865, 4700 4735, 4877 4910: 0.8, 42.4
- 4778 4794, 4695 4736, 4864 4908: 2.5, 42.5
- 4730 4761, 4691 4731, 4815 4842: 0.3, 42.6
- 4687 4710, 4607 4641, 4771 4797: -1.1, 40.8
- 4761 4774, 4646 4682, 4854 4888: 1.3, 41.9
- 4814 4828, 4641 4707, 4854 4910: 0.1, 42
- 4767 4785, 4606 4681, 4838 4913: 2.7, 42.7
